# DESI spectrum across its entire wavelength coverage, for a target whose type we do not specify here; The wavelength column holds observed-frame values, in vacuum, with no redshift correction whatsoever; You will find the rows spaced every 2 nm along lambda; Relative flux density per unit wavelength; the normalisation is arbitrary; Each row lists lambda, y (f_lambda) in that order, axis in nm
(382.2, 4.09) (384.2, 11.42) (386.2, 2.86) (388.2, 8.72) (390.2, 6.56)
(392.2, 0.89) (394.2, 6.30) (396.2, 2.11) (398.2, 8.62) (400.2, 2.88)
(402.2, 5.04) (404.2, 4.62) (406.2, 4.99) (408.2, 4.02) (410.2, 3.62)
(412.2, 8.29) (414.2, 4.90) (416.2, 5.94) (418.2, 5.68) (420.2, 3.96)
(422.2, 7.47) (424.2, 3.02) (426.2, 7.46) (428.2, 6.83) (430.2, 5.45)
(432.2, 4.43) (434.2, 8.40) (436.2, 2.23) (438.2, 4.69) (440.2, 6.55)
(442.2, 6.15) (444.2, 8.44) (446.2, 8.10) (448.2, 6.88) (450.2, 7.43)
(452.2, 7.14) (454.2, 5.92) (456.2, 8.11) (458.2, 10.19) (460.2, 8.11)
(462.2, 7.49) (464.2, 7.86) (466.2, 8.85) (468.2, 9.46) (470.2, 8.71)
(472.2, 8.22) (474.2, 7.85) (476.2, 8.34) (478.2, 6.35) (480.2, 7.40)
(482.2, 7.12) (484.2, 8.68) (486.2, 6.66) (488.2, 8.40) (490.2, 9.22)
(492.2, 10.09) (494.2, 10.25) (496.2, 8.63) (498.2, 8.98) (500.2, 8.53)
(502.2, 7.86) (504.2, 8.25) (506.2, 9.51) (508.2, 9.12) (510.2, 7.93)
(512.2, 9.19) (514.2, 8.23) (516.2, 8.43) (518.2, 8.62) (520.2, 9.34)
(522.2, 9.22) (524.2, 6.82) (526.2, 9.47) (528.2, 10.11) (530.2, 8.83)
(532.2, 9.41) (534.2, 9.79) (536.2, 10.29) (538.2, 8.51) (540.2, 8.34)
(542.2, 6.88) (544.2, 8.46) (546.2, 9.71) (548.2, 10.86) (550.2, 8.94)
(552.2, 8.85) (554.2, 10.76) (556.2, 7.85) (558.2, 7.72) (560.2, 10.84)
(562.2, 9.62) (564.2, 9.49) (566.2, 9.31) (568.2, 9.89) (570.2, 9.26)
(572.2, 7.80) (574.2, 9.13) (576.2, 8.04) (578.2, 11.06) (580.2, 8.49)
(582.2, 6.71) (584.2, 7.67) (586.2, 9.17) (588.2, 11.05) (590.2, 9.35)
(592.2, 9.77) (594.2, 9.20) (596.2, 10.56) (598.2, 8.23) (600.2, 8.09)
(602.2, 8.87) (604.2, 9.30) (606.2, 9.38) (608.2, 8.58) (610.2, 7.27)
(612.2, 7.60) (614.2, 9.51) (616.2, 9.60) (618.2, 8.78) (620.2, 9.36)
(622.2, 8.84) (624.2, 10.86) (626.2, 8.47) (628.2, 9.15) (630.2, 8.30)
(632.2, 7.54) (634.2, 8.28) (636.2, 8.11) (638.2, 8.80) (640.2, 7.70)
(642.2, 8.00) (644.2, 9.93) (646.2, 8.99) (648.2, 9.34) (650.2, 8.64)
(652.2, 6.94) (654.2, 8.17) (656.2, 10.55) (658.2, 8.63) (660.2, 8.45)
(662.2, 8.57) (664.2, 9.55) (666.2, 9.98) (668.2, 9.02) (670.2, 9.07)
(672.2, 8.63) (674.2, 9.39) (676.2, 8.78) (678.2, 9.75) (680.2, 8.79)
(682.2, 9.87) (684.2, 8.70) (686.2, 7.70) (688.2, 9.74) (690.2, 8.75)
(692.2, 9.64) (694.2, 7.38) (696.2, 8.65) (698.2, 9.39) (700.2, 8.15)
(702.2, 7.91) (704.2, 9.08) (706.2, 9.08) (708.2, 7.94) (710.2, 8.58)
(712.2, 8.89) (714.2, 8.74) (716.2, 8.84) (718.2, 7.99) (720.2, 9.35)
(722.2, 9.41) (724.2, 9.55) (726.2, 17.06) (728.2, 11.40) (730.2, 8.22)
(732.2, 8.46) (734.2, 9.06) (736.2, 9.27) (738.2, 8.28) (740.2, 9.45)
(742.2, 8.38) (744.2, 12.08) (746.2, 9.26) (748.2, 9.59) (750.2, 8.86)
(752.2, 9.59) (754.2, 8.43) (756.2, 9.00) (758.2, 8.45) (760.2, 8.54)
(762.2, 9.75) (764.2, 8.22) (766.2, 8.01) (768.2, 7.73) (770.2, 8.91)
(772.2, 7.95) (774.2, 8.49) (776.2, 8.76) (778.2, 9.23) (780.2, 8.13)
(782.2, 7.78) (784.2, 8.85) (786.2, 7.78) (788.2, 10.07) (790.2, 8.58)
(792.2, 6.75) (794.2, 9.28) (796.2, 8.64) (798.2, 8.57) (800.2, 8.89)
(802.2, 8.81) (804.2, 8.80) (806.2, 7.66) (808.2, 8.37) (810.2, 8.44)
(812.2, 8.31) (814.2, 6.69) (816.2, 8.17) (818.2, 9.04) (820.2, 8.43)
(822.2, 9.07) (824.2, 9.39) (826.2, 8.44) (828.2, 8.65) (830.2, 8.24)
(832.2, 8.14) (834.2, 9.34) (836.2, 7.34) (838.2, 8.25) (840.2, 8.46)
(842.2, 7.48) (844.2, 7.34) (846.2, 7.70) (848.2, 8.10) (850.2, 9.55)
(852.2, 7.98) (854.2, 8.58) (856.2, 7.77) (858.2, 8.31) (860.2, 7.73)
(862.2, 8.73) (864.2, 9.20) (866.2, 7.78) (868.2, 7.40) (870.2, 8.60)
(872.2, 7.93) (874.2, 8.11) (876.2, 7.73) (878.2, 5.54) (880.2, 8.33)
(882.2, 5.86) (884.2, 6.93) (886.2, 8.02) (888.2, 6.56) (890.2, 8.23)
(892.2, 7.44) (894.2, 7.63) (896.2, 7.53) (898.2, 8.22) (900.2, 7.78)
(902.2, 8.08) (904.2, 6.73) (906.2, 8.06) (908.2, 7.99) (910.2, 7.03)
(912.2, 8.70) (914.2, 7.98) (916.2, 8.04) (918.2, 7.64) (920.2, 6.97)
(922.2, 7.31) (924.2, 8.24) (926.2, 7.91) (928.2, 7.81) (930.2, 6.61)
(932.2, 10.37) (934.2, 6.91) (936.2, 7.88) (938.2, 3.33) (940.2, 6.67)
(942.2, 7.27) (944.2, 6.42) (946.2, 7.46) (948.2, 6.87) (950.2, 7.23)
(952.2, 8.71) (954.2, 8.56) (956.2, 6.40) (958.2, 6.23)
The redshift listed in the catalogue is 0.11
